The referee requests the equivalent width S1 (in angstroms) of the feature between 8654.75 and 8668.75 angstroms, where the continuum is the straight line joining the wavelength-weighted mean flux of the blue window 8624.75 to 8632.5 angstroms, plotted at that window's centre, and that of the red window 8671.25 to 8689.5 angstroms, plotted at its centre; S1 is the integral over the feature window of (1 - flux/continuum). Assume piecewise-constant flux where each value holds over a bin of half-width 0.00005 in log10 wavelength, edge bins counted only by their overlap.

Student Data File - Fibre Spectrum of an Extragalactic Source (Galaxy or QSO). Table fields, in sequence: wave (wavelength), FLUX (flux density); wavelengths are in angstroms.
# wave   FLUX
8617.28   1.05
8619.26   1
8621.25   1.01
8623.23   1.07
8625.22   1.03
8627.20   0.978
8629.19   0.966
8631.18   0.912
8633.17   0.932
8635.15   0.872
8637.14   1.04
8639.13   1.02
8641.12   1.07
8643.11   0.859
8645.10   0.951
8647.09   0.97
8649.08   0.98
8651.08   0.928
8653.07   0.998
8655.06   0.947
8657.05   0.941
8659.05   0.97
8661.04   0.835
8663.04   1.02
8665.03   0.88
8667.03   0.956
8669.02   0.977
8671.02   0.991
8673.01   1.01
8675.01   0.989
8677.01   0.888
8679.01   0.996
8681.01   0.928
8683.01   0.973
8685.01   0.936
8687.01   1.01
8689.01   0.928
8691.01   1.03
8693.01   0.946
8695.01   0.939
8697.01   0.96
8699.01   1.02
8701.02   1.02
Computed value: 0.4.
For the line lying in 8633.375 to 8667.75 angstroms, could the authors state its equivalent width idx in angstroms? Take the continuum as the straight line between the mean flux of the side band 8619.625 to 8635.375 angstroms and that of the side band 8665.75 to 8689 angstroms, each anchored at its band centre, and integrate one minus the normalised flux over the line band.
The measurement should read 0.61 angstroms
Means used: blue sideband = 0.977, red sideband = 0.966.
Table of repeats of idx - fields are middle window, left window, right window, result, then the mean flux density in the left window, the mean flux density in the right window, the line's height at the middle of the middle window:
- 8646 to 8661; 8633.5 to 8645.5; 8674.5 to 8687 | 0.15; 0.968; 0.954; 0.963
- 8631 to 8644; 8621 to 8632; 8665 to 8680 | 0.35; 0.995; 0.966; 0.988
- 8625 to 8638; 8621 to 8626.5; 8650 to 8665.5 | 0.77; 1.04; 0.942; 1.02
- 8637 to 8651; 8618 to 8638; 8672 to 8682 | -0.03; 0.982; 0.962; 0.975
